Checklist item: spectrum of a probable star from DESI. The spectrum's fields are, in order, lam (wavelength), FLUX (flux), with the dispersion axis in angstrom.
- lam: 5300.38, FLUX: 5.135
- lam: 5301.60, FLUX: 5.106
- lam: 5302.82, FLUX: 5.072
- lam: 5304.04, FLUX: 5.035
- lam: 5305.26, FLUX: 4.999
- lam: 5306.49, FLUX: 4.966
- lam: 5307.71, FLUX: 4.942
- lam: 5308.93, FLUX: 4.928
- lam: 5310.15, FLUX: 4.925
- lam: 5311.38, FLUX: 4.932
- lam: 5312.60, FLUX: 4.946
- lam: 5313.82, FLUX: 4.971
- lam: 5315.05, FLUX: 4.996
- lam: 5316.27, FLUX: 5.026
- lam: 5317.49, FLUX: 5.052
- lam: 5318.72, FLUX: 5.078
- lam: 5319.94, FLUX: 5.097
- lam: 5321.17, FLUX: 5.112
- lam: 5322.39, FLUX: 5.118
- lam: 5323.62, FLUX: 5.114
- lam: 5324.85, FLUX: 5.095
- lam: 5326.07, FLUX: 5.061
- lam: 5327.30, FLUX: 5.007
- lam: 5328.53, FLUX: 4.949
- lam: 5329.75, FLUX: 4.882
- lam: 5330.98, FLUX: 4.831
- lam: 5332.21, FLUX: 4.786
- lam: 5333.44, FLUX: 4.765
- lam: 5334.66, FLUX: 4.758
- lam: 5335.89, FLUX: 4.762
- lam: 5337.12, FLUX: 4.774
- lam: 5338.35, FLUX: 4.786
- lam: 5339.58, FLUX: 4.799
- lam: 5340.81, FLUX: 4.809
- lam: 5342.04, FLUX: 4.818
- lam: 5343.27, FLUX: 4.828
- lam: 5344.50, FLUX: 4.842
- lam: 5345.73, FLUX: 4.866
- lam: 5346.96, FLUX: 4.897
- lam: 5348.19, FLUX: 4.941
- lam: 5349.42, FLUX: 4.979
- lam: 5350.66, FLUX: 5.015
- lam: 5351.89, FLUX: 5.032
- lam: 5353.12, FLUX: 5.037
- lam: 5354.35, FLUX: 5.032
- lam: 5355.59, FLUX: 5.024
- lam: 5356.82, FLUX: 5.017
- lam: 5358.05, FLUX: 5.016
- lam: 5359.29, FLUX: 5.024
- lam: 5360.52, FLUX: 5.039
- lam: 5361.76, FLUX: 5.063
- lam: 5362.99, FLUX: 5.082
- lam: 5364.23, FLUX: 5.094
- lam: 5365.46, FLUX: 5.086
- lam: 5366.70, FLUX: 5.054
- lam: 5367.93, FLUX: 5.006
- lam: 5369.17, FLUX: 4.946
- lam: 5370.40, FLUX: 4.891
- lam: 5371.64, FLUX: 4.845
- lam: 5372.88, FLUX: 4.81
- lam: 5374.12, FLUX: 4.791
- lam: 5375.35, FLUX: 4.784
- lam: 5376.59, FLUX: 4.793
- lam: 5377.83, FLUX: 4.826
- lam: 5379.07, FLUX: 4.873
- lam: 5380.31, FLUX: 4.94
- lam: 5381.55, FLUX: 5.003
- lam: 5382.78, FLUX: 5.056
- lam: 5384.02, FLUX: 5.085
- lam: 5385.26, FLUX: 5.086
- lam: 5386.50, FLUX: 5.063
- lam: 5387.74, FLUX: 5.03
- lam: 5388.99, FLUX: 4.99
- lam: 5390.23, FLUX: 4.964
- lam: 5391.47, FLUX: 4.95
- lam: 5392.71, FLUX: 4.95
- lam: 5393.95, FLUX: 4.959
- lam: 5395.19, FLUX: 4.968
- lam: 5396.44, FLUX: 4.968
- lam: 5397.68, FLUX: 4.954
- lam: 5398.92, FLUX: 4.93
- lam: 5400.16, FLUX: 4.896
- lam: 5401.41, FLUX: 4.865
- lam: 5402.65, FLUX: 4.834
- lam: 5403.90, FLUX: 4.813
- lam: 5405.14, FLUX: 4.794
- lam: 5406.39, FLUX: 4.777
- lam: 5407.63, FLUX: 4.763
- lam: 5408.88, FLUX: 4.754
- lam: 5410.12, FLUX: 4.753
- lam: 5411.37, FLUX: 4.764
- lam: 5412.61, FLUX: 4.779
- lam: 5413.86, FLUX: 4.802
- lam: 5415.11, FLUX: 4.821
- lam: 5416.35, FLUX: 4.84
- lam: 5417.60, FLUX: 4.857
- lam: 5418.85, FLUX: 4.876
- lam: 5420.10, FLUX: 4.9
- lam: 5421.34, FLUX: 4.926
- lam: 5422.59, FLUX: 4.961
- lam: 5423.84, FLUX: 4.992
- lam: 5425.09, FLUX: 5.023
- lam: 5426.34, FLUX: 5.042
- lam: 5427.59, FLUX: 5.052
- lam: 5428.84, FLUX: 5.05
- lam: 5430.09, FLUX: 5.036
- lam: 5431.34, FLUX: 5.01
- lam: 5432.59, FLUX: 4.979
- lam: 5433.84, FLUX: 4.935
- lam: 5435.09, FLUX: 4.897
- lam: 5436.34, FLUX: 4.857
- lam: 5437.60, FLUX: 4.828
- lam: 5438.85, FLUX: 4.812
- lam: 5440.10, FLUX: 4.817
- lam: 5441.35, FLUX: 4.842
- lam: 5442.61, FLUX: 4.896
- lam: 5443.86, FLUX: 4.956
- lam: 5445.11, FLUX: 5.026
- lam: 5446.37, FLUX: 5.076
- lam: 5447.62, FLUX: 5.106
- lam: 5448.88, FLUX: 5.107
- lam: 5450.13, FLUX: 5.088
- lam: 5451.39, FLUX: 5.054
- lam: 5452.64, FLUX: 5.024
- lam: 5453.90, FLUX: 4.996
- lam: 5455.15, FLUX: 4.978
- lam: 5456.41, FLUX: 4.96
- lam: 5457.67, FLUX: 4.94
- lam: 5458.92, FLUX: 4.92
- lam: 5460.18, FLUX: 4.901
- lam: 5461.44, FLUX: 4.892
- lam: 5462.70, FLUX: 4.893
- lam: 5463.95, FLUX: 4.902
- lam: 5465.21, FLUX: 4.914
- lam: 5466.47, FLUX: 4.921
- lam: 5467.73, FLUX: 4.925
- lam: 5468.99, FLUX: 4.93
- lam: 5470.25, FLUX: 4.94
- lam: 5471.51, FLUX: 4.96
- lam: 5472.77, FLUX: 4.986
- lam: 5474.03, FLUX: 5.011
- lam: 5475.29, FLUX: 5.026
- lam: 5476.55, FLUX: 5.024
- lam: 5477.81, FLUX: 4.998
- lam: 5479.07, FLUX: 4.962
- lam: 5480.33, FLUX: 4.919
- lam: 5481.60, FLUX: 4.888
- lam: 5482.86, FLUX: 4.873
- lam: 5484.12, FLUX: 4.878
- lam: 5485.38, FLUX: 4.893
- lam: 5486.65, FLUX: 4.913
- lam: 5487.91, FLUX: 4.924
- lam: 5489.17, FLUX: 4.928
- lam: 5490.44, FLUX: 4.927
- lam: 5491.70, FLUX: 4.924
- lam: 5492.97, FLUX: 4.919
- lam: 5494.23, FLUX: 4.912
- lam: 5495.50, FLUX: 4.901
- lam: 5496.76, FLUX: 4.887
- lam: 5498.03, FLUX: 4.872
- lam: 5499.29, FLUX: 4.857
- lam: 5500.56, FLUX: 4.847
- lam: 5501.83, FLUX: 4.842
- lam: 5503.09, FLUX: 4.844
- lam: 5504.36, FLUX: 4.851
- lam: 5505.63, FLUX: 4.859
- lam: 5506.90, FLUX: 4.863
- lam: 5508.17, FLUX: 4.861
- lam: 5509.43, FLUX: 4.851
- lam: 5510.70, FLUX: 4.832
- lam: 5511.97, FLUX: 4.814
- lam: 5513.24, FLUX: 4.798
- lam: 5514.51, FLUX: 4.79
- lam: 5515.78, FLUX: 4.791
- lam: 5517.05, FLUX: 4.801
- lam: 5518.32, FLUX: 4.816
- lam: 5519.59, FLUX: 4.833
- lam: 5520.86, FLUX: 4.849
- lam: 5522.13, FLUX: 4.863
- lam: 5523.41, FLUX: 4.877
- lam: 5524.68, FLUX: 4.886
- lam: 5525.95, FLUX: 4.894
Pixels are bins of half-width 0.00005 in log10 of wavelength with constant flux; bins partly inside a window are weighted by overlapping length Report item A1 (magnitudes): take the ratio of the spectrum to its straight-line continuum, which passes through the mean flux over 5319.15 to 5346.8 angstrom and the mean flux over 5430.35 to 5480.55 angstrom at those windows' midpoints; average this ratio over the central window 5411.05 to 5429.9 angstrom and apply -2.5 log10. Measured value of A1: 0.01 mag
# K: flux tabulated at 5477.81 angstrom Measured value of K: 4.998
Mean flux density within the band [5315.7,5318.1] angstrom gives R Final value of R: 5.05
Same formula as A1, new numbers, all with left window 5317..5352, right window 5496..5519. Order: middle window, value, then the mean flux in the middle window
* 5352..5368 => -0.03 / 5.05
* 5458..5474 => -0.02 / 4.93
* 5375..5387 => -0.01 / 4.95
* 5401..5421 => 0.02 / 4.81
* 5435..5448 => -0.01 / 4.92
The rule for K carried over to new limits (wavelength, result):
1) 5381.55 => 5.003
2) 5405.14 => 4.794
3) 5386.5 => 5.063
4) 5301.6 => 5.106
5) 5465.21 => 4.914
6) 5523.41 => 4.877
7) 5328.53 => 4.949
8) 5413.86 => 4.802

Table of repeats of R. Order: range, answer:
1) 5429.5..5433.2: 5.01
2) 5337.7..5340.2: 4.79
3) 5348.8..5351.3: 4.99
